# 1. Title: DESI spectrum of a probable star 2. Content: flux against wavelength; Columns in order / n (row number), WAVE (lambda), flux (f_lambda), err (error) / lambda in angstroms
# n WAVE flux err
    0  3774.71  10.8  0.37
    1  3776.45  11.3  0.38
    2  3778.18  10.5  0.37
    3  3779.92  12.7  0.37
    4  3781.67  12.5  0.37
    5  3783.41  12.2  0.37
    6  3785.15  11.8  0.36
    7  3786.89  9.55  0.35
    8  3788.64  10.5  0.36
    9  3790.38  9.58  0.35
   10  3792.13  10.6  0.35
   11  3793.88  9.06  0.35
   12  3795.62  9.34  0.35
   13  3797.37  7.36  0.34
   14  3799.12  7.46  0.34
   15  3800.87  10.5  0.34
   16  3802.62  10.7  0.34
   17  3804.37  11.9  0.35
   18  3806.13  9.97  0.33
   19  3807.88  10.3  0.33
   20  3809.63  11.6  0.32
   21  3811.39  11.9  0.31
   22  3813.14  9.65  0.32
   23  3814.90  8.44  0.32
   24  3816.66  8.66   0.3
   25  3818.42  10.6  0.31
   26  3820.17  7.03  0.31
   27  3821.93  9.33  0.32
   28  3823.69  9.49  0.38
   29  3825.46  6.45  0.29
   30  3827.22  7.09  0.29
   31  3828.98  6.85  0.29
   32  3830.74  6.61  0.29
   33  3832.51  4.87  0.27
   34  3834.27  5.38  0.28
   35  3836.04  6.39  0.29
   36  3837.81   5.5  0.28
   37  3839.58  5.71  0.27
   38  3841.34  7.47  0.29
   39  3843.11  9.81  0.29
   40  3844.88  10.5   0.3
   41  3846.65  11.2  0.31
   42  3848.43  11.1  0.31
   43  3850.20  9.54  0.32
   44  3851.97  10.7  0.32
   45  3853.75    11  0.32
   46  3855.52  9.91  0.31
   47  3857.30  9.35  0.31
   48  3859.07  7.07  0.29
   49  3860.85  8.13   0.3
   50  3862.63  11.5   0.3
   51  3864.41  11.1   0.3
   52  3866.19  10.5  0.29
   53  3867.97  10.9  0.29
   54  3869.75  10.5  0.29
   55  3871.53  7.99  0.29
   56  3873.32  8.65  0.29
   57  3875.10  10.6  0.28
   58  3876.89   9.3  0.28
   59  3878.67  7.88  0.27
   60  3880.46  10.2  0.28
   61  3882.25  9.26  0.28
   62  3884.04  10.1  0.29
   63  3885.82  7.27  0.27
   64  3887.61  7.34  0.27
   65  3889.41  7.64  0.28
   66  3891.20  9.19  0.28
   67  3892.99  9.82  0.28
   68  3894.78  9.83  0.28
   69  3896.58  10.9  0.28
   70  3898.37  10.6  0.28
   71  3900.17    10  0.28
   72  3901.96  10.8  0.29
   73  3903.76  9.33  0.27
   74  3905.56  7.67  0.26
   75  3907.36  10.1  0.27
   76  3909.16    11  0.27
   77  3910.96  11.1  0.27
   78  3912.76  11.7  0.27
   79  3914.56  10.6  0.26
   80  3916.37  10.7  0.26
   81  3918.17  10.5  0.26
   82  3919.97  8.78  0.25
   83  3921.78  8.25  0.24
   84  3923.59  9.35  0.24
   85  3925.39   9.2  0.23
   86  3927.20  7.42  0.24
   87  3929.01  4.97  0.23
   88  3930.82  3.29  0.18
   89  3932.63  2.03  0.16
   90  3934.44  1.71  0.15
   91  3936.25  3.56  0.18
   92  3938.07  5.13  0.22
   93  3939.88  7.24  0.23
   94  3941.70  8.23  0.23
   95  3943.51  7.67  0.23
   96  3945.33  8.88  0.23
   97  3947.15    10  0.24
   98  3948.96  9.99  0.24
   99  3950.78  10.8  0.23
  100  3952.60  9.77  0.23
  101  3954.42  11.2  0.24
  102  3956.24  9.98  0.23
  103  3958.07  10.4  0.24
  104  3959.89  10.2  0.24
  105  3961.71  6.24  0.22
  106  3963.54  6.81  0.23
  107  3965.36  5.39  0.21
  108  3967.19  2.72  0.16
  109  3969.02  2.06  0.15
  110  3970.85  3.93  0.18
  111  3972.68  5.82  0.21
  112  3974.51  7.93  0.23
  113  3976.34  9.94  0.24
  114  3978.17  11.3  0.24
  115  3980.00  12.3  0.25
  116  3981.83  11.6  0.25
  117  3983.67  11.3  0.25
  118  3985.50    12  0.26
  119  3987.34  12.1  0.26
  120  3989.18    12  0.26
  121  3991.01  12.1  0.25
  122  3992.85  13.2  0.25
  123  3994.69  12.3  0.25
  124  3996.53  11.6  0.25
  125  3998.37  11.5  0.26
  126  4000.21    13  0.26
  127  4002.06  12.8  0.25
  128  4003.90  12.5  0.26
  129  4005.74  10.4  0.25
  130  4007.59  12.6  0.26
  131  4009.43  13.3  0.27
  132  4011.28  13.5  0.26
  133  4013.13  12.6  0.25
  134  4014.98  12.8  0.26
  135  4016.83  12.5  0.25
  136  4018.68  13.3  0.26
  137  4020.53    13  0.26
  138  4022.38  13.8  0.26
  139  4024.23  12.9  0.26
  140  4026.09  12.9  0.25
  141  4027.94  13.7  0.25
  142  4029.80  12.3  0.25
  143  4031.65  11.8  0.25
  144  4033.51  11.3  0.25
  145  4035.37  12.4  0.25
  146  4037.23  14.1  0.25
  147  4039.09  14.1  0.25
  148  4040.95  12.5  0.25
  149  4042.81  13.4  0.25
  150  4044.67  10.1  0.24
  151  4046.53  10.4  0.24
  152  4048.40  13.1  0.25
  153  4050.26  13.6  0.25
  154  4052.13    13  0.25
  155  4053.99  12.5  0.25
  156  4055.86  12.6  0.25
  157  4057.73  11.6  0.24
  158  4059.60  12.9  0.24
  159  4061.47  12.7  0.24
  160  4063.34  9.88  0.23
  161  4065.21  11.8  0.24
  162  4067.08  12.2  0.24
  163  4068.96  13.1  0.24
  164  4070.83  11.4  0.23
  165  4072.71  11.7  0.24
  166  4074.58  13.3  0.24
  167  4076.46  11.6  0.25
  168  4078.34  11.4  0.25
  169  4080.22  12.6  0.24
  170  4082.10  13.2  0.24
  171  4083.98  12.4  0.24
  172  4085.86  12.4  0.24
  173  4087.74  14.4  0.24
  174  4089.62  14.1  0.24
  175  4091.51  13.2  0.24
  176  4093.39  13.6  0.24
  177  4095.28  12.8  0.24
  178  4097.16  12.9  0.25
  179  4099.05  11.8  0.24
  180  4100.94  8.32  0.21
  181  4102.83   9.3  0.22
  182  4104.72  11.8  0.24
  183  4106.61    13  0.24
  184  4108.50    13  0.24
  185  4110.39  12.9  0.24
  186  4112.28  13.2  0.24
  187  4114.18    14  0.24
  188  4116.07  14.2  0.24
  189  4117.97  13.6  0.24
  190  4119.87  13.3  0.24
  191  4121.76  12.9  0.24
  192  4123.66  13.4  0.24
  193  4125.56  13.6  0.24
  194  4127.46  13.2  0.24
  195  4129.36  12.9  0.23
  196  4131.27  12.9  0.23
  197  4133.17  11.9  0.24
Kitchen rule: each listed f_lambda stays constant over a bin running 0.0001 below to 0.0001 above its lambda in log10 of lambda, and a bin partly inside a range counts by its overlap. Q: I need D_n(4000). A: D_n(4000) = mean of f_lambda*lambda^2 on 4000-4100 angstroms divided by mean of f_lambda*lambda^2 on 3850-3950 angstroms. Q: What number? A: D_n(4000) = 1.5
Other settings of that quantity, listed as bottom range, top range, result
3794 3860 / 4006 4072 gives 1.58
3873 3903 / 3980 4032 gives 1.41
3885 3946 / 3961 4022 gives 1.33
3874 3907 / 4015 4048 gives 1.45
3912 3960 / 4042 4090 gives 1.61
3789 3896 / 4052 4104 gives 1.52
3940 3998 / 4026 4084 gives 1.38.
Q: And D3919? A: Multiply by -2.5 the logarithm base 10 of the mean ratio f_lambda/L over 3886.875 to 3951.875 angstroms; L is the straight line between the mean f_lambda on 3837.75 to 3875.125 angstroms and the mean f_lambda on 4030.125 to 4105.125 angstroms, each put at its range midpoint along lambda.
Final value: 0.21 mag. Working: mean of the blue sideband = 9.55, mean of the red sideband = 12.3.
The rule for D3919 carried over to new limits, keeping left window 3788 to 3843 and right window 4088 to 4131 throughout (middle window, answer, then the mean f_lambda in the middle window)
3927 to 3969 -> 0.44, 7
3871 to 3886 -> 0.04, 9.14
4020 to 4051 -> -0.08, 12.7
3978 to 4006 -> -0.09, 12.1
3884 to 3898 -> 0.08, 9.01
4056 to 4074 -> 0.02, 12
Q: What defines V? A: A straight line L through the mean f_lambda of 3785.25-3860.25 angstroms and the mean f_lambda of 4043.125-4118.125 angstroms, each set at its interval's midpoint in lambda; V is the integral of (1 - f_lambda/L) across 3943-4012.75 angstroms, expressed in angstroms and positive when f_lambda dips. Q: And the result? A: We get 6.3 angstroms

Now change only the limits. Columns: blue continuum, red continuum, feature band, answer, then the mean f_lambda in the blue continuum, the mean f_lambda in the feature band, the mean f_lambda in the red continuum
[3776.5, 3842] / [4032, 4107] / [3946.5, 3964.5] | 2.3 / 9.1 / 9.52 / 12.3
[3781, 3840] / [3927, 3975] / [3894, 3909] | -4.8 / 8.97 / 9.95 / 6.77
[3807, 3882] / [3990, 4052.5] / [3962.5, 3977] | 7.6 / 8.97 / 5.5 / 12.6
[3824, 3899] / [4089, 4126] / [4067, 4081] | 0.0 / 8.85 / 12.1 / 12.7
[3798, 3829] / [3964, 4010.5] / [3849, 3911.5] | 0.5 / 9.38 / 9.62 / 10.2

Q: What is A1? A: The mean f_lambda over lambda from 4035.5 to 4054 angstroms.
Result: 12.7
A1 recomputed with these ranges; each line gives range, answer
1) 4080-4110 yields 12.4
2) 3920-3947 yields 6.4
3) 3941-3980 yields 8.16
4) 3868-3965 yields 8.71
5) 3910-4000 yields 8.75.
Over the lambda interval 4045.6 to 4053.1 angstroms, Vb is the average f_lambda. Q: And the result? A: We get 12.5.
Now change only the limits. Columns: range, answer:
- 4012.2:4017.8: 12.6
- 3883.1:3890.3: 8.09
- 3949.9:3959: 10.4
